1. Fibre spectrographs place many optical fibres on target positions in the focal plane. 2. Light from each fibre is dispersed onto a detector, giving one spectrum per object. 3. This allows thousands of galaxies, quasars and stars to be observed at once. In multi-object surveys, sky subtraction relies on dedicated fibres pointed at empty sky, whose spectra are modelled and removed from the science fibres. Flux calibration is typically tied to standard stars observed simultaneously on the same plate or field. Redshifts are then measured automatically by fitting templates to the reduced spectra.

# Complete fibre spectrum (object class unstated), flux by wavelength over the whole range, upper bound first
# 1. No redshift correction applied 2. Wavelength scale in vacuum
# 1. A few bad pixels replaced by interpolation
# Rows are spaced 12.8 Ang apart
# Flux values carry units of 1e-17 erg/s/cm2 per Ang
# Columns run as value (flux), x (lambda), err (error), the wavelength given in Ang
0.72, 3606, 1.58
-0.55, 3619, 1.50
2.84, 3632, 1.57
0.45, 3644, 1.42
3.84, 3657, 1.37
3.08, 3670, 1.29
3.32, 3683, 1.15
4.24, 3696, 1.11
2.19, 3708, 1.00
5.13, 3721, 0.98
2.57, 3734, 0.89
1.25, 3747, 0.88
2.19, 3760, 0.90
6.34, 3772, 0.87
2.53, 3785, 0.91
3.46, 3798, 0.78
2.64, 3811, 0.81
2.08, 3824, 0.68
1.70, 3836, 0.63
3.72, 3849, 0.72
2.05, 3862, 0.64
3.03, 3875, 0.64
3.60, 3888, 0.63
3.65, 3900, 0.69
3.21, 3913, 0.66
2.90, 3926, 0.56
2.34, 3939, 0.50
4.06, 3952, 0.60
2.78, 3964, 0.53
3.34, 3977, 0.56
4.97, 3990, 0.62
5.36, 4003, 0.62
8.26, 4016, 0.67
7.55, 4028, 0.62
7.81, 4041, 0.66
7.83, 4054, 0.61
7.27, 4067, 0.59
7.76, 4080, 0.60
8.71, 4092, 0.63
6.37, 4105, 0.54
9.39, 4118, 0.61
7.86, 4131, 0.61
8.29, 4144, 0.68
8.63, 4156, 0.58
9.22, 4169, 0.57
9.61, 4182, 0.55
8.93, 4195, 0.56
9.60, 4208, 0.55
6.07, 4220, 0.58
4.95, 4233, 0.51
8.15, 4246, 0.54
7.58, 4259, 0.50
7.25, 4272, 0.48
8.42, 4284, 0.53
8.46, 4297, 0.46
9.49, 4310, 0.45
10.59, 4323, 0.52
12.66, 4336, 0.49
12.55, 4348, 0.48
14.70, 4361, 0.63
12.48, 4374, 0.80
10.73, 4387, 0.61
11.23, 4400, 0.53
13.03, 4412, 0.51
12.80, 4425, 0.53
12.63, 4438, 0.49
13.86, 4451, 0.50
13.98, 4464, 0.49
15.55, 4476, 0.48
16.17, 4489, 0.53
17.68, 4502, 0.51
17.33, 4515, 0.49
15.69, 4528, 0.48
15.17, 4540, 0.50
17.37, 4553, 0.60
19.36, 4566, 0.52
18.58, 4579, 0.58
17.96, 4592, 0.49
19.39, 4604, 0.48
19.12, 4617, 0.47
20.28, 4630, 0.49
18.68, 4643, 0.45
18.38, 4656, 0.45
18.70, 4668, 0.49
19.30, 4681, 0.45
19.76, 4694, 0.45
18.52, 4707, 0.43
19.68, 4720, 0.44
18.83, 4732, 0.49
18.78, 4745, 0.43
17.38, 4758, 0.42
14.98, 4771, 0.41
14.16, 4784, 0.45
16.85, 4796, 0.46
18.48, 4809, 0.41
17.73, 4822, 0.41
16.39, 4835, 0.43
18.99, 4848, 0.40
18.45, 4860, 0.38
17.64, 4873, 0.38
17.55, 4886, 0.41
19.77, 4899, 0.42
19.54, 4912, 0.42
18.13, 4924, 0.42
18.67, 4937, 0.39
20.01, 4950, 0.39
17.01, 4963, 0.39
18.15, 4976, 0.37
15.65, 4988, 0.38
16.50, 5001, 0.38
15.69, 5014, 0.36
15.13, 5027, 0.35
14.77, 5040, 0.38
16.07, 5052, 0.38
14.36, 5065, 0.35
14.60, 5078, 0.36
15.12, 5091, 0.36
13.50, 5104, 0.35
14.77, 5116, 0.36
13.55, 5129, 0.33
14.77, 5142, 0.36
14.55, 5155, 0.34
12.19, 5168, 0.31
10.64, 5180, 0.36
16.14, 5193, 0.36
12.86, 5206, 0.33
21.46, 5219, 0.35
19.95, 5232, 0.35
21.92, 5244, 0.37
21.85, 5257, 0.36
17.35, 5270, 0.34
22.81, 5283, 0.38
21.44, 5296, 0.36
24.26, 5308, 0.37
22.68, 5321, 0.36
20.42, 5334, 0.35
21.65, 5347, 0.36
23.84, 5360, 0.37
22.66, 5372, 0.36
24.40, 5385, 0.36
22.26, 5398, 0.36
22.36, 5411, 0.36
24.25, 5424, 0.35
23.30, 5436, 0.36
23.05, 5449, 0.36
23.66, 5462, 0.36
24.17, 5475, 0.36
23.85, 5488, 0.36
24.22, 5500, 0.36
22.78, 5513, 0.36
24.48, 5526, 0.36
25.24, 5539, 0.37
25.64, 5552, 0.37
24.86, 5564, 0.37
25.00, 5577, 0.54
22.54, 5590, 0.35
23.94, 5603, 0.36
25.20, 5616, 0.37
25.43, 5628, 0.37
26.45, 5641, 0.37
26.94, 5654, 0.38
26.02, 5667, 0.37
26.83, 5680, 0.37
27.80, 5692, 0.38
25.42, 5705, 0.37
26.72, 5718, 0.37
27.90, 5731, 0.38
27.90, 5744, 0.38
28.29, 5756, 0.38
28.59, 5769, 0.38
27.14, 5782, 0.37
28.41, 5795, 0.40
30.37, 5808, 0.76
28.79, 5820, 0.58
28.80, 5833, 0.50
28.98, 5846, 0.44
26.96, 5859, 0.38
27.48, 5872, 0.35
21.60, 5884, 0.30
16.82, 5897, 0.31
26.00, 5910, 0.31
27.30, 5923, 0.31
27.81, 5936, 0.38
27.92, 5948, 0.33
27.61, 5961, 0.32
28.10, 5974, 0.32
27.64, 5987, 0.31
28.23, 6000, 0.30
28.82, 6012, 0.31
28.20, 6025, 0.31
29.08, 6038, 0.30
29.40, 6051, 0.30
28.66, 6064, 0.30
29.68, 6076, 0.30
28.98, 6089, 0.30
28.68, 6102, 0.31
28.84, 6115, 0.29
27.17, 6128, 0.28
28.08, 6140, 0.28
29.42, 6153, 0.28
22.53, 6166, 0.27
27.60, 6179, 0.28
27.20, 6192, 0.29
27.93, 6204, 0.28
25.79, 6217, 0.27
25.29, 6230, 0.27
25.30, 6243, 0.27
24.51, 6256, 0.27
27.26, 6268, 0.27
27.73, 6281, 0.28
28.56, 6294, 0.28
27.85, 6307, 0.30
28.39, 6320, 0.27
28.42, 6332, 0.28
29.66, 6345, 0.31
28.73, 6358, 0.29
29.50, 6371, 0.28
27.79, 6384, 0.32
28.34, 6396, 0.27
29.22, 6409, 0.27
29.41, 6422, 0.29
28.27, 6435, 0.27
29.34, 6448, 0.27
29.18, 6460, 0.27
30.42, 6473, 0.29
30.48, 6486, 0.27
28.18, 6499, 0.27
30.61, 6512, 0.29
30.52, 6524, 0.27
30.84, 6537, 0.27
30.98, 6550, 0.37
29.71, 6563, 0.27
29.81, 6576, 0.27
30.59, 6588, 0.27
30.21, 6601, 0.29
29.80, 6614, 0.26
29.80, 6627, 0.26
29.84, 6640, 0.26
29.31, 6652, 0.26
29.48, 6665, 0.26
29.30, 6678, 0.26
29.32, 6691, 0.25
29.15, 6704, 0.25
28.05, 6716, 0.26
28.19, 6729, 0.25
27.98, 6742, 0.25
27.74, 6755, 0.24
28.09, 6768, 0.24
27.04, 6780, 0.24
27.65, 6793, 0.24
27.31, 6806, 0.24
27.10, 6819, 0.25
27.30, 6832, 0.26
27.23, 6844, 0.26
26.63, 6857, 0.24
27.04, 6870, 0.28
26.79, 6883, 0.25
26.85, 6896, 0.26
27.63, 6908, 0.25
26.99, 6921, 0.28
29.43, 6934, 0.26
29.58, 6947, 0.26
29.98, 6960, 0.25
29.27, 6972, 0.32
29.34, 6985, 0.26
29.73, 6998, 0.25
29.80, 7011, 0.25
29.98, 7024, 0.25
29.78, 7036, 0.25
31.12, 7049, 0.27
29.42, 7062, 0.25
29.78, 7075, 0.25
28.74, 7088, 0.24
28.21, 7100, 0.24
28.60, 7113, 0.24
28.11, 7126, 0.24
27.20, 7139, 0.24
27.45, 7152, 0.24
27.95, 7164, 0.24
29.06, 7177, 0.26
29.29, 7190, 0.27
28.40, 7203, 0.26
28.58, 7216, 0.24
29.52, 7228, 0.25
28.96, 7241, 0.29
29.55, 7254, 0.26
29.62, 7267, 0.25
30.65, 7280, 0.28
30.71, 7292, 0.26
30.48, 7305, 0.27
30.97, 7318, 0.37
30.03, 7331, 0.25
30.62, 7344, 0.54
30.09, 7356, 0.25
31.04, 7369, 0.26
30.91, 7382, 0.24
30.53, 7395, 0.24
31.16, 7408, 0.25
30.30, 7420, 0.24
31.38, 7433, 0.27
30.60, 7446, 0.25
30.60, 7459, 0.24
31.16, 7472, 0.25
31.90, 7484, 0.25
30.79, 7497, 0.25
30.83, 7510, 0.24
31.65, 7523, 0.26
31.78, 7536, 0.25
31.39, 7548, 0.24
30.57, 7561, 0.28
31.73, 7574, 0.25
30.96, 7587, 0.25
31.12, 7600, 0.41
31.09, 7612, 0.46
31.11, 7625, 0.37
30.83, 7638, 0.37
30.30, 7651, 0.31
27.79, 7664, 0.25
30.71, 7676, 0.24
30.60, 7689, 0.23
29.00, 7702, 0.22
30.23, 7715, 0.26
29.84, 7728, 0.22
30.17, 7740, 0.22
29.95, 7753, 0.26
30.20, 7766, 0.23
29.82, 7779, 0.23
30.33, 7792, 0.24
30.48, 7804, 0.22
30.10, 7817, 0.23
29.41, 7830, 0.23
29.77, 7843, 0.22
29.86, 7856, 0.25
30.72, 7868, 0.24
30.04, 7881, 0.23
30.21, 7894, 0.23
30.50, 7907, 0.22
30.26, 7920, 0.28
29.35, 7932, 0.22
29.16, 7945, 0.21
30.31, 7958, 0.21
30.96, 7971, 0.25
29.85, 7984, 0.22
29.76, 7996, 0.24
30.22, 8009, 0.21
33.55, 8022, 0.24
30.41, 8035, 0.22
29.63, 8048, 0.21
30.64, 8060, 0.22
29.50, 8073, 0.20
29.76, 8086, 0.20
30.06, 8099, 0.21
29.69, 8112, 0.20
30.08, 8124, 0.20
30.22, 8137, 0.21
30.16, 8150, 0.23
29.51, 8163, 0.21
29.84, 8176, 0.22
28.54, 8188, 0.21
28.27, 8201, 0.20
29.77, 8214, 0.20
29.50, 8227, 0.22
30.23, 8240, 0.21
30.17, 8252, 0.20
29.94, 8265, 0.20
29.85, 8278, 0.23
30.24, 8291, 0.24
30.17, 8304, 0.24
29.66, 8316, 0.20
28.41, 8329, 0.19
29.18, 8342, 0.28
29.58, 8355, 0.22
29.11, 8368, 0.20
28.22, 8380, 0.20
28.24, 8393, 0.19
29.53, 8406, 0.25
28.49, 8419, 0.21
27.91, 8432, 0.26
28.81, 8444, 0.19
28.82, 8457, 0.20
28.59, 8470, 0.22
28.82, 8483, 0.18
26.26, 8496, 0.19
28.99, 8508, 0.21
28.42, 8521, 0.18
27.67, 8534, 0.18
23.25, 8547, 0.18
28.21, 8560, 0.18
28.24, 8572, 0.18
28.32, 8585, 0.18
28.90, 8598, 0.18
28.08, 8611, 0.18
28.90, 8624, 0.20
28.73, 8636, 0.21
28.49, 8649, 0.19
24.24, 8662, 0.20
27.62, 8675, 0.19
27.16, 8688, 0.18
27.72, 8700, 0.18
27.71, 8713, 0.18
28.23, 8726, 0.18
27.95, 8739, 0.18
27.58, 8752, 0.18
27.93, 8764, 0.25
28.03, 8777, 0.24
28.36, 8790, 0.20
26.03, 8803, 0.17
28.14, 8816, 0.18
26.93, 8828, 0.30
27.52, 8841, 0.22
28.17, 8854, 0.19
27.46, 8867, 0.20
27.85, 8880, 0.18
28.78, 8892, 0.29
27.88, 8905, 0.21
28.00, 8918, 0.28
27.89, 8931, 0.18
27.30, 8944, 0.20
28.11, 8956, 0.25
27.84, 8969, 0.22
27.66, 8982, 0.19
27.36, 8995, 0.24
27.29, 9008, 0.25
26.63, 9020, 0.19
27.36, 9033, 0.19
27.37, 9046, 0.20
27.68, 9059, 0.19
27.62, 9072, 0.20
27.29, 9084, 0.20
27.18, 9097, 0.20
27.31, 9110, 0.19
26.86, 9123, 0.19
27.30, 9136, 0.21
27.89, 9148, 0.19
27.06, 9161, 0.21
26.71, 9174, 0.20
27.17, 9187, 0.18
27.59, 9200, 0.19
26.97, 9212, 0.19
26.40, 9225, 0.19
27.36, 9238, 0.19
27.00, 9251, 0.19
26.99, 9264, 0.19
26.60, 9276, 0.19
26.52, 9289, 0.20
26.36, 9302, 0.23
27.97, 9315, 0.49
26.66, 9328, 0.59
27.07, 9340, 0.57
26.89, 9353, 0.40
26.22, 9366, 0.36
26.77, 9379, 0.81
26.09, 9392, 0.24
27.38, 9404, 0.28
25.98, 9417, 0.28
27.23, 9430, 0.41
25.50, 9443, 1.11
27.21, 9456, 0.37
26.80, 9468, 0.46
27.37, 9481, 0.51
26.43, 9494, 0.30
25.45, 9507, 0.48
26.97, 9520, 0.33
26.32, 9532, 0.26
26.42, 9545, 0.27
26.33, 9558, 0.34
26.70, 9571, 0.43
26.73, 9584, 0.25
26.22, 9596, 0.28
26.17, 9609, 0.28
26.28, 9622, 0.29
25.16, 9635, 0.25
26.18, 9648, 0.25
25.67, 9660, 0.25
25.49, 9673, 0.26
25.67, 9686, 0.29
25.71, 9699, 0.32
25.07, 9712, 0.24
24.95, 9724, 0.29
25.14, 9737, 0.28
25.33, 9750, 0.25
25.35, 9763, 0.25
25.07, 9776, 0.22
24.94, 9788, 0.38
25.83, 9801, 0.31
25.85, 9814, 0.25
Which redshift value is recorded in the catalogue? 0.000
